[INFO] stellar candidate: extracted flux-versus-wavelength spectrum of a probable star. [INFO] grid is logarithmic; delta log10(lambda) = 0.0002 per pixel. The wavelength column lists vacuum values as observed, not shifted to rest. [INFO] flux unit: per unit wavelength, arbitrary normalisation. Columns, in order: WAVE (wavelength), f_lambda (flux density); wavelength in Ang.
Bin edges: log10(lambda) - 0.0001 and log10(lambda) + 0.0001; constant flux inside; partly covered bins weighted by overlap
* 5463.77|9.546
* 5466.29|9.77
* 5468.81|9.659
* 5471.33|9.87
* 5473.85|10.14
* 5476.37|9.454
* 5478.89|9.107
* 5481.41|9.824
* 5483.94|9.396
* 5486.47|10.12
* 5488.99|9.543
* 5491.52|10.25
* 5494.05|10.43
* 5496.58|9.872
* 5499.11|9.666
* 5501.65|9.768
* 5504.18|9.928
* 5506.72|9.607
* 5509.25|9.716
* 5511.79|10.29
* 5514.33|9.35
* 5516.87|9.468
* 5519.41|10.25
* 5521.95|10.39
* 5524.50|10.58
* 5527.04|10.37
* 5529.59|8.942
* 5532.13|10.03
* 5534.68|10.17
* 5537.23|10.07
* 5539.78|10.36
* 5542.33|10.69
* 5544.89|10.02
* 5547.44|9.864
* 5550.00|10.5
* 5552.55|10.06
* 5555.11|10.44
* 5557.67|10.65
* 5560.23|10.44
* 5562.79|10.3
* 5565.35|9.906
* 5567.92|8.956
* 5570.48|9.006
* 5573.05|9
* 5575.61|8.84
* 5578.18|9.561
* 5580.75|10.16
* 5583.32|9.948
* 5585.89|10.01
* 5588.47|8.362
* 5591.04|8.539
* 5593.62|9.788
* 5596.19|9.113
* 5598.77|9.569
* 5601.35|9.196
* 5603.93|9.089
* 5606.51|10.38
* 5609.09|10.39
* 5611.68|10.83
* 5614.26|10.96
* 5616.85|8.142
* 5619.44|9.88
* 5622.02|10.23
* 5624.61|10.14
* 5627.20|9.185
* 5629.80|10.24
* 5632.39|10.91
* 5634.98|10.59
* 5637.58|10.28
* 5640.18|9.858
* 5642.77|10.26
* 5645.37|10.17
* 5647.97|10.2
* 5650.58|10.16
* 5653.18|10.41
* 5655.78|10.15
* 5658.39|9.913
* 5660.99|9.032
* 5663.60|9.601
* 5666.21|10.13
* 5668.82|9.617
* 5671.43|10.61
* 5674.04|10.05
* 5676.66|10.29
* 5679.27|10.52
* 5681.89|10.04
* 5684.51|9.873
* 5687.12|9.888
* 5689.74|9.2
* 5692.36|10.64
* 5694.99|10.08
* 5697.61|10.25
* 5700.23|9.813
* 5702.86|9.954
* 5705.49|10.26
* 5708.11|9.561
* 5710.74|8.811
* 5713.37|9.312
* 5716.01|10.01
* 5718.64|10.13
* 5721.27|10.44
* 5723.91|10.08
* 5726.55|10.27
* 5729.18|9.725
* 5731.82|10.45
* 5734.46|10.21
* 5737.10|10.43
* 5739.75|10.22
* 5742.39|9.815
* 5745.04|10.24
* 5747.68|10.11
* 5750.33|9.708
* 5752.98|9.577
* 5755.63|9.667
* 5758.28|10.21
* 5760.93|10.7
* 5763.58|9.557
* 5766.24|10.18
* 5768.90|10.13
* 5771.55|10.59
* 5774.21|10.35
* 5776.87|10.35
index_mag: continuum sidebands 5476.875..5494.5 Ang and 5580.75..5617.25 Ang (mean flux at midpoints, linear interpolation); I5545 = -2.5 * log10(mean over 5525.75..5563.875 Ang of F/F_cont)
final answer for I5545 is -0.05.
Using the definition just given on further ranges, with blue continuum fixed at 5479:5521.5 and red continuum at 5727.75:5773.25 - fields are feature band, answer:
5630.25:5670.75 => -0.012 mag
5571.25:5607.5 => 0.061 mag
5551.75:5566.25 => -0.045 mag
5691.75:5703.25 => -0.010 mag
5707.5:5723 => 0.037 mag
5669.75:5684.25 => -0.025 mag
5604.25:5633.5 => -0.013 mag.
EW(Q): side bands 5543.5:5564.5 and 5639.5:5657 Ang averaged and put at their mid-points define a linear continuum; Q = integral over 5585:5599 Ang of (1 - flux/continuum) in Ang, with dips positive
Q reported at 1.4 Ang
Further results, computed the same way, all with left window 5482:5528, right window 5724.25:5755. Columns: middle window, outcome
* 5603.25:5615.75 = -0.46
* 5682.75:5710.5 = 0.35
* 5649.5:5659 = -0.15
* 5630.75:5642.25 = -0.45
